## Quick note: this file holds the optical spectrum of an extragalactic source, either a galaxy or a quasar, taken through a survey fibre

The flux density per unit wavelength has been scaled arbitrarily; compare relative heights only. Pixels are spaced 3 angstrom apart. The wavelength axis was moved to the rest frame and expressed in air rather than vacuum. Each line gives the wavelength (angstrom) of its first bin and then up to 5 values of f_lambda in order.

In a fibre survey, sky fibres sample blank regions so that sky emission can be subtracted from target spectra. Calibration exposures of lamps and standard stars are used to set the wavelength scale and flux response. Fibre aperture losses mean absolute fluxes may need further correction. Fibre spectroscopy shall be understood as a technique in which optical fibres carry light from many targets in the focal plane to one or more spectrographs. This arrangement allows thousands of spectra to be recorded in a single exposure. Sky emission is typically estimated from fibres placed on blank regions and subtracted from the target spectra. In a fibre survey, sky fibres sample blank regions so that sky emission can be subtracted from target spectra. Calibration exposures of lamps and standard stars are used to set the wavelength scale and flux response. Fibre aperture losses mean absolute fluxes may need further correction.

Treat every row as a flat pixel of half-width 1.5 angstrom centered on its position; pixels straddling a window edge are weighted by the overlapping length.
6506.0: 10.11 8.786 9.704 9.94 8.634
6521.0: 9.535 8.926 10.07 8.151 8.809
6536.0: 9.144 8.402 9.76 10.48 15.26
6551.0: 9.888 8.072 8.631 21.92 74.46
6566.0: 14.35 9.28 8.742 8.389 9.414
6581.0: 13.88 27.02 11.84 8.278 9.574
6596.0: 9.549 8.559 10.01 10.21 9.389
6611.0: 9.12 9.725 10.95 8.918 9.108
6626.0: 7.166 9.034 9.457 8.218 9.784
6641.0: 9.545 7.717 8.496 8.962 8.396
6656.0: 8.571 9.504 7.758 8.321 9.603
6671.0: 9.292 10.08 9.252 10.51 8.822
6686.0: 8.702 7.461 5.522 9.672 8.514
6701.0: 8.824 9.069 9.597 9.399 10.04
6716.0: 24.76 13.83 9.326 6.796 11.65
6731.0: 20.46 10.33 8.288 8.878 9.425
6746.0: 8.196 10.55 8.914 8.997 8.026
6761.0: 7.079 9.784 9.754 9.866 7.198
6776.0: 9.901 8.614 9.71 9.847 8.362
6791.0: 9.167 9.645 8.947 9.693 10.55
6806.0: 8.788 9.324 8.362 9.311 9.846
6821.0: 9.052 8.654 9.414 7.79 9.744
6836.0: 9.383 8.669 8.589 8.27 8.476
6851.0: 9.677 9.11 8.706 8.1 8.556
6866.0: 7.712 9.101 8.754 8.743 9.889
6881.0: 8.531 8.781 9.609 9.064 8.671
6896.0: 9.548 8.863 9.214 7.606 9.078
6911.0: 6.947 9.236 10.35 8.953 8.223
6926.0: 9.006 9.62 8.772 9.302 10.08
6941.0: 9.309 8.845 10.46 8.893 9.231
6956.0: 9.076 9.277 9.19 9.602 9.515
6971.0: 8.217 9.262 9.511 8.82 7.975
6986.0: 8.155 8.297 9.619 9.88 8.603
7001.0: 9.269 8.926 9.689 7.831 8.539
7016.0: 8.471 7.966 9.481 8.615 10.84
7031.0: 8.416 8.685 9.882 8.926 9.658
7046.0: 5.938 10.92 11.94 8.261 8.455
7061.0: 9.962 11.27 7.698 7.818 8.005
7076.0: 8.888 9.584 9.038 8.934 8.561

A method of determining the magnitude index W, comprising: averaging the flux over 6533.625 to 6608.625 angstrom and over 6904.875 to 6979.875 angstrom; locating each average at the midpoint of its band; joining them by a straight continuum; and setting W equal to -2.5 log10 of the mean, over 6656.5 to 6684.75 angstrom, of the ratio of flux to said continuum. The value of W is 0.33 mag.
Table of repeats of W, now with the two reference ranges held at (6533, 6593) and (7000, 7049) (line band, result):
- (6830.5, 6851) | 0.26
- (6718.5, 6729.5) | 0.25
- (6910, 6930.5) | 0.14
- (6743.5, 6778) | 0.34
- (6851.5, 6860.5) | 0.25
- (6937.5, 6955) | 0.05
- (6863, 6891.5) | 0.21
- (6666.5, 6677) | 0.36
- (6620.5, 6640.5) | 0.50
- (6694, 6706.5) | 0.40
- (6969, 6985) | 0.09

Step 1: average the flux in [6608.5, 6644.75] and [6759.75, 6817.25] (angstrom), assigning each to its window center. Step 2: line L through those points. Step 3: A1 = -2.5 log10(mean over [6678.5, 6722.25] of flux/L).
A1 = -0.130 mag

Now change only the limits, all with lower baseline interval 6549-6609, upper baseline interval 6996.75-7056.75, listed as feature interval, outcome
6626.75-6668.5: 0.490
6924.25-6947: 0.093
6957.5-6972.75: 0.074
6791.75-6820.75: 0.250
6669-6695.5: 0.453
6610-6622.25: 0.414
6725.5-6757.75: 0.214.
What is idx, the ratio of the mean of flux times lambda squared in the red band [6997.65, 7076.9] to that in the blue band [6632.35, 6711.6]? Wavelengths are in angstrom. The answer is 1.13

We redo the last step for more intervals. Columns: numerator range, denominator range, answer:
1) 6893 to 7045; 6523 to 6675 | 0.89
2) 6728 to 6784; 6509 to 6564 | 0.79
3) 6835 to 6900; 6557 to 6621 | 0.67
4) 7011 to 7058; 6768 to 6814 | 1.06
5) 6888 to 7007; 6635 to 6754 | 0.99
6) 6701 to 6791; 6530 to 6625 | 0.84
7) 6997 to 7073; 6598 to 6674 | 1.12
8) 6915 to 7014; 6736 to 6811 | 1.06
